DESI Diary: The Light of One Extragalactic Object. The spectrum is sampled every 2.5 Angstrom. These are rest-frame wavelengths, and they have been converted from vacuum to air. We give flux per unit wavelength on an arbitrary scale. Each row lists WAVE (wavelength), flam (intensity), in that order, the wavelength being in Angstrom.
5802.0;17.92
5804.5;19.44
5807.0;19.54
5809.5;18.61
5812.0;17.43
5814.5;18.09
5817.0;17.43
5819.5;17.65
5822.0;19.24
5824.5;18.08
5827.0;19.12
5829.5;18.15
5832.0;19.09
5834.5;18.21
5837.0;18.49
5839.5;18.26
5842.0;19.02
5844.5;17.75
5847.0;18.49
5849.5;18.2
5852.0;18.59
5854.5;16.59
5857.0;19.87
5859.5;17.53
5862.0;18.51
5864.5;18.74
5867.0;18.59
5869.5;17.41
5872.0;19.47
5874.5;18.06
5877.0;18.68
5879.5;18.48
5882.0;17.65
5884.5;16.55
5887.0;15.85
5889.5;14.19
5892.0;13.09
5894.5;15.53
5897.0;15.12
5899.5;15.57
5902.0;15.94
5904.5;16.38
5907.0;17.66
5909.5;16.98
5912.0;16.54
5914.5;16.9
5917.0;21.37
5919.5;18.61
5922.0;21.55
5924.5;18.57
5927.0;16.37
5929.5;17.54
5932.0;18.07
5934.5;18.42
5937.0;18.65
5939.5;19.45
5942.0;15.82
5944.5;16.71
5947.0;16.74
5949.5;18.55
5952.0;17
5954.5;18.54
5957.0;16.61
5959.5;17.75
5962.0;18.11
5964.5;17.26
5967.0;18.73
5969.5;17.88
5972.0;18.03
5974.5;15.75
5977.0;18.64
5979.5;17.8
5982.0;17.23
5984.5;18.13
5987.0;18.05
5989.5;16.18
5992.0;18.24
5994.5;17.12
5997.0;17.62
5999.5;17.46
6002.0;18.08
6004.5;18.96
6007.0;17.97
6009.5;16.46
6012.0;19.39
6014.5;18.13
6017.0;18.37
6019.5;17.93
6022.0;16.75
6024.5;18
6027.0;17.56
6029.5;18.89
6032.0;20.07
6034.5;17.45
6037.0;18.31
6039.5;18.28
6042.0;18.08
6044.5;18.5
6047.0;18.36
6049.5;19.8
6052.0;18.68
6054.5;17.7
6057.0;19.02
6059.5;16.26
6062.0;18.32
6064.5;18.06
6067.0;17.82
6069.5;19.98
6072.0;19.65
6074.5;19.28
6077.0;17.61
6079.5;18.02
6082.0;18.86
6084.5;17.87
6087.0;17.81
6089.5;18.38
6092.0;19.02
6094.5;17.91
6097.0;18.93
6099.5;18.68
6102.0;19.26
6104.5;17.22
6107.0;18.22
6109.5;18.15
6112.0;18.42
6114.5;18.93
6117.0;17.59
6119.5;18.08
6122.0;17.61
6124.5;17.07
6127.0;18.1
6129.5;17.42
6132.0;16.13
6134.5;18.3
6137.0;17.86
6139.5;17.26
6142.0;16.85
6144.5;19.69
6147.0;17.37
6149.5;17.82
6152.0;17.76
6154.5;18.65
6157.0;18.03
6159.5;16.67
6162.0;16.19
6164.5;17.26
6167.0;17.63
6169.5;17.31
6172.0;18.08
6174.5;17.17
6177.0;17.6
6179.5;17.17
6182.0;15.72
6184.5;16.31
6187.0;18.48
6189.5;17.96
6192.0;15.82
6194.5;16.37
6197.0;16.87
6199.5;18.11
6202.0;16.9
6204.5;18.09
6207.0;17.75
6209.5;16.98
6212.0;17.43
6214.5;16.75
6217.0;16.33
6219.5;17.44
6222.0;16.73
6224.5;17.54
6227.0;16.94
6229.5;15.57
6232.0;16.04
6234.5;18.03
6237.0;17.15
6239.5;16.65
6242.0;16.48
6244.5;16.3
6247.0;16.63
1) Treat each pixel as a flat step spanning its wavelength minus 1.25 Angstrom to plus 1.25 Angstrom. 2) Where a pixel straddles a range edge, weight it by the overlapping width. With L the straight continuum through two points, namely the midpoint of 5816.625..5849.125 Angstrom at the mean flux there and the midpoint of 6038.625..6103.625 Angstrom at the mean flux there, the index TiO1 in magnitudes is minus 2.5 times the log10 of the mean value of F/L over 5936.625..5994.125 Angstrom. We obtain 0.049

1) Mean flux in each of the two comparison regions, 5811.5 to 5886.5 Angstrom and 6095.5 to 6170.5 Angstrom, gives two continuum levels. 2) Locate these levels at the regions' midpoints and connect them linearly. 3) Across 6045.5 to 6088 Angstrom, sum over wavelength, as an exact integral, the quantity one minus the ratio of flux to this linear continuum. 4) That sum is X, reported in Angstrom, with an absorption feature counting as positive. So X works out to -1.2 Angstrom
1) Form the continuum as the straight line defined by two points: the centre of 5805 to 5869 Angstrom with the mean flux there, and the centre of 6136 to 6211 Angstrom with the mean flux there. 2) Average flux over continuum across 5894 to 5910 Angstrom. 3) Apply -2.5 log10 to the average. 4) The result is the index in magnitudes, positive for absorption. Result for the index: 0.13 mag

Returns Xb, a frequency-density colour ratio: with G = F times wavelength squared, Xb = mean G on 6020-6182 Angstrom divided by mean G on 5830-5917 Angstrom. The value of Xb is 1.11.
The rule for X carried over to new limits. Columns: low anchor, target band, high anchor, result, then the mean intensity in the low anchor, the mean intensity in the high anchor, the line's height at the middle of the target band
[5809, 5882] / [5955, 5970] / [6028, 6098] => 0.5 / 18.3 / 18.5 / 18.4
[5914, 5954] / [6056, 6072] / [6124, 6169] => -0.5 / 18.2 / 17.6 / 17.8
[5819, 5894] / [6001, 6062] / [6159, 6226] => -2.5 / 17.9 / 17.1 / 17.5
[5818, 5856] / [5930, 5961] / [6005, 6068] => 0.9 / 18.3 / 18.2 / 18.2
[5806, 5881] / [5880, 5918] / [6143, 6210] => 3.9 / 18.4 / 17.4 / 18.2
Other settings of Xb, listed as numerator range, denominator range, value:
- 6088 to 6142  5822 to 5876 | 1.07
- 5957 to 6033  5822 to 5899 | 1.06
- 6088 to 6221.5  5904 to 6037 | 1.05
